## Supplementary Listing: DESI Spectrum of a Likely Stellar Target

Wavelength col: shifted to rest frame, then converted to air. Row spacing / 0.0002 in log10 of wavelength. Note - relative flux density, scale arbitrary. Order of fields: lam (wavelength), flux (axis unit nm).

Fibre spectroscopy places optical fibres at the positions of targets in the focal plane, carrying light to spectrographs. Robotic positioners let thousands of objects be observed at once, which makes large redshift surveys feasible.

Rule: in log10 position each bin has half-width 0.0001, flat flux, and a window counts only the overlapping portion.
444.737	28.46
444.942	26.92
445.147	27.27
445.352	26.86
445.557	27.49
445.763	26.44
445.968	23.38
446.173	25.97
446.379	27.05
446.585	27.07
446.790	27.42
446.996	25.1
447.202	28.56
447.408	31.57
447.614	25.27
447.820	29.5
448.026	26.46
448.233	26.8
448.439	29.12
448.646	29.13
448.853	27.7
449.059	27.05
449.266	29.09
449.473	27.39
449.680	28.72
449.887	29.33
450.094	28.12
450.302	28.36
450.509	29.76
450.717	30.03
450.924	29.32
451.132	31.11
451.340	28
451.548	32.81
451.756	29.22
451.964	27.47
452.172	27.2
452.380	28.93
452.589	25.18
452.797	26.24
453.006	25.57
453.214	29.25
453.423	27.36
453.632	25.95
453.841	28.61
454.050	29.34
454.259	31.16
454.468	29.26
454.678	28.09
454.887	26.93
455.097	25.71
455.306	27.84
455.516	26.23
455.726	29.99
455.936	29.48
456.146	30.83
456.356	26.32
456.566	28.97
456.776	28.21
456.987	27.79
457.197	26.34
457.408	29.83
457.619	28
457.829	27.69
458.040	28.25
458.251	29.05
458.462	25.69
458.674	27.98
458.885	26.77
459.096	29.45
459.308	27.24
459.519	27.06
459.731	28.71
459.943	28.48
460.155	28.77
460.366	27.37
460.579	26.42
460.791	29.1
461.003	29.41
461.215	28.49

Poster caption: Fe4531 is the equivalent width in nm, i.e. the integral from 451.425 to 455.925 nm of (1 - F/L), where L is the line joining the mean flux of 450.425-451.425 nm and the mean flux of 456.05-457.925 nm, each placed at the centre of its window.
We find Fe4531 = 0.15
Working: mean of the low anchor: 29.7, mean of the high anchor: 28.2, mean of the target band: 28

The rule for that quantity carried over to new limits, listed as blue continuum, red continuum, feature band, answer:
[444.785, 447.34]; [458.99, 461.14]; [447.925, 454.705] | -0.28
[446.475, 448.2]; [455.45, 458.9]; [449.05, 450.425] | -0.03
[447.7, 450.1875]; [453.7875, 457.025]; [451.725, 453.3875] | 0.06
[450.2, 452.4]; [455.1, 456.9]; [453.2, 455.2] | 0.04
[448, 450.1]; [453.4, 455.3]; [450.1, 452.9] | -0.06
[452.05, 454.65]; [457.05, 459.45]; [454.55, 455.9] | 0.01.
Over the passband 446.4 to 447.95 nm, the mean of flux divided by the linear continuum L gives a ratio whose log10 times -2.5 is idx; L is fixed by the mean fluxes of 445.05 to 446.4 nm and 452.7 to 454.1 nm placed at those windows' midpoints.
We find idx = -0.05 mag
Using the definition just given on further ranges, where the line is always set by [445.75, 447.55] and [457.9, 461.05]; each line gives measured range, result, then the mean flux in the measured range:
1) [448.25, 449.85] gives -0.04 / 28.3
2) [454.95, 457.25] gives -0.01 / 28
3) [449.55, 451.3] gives -0.08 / 29.3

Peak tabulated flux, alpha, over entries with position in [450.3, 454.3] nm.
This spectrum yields 32.81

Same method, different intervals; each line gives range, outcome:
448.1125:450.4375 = 29.33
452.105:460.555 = 31.16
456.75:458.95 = 29.83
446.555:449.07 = 31.57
